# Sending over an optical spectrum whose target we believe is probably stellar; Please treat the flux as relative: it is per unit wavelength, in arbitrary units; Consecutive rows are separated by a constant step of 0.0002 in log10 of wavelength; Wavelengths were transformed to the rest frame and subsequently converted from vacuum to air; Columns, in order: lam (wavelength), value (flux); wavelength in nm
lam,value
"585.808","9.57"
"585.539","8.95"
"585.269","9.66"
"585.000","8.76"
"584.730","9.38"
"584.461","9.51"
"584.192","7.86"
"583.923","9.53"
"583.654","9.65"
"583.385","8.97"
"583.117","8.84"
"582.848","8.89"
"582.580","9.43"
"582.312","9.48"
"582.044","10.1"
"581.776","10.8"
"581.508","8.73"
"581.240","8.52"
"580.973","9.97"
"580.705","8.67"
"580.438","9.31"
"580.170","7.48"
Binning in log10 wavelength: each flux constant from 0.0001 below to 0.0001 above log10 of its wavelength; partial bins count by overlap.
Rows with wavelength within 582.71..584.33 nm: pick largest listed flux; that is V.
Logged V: 9.65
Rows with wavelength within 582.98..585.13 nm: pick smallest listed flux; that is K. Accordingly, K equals 7.86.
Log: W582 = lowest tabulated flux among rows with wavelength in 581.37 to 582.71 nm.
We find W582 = 8.73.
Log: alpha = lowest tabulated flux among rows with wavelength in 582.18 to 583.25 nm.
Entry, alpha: 8.84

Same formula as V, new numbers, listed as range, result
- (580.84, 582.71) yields 10.8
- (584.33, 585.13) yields 9.51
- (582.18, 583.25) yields 9.48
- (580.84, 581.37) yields 9.97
